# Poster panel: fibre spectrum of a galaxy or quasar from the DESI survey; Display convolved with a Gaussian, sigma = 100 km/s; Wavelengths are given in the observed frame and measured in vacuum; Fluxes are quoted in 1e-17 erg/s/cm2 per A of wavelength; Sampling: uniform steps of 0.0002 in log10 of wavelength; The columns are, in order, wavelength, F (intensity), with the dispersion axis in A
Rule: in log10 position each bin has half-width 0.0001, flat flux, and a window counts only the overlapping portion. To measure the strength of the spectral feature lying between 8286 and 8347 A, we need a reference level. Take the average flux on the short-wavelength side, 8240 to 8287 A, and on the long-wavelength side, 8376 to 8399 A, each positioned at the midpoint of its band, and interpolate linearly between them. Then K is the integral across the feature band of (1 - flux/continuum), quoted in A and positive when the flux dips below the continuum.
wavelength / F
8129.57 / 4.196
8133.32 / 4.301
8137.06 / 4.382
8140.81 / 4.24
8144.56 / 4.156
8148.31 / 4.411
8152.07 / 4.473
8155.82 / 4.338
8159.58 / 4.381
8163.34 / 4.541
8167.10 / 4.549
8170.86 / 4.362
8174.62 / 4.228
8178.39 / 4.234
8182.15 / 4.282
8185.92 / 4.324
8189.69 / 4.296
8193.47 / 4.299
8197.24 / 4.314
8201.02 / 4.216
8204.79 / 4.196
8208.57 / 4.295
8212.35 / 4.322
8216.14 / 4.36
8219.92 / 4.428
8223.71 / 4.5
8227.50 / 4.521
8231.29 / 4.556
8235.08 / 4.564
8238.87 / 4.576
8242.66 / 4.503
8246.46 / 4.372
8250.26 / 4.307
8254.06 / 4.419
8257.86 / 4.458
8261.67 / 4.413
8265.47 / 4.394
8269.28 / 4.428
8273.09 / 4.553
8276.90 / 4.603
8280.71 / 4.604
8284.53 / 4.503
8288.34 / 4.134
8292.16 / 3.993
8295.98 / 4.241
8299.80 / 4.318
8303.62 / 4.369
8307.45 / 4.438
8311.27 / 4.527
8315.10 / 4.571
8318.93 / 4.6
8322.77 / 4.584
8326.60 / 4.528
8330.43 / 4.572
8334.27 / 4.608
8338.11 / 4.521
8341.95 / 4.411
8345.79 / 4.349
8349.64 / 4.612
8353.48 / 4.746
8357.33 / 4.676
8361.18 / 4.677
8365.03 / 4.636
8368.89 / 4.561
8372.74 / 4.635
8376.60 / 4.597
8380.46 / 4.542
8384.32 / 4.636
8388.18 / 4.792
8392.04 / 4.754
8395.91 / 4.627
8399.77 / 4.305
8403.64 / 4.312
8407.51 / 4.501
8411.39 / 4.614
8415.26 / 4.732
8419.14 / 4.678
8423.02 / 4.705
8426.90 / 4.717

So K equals 1.6 A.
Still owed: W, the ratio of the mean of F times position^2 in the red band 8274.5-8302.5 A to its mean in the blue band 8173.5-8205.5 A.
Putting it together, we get 1.04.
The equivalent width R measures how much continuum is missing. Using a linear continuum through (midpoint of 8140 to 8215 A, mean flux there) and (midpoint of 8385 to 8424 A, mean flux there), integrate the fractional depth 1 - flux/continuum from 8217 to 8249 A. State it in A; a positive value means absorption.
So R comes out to -0.7 A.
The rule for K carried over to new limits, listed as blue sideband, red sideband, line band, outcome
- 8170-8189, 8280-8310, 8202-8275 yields -2.1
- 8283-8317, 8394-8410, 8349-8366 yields -1.1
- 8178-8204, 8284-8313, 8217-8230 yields -0.6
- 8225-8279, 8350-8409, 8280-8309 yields 1.3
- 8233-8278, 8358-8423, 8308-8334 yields -0.2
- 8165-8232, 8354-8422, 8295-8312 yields 0.4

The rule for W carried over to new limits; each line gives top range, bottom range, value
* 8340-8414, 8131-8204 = 1.11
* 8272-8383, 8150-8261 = 1.06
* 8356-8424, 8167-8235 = 1.11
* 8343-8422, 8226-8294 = 1.07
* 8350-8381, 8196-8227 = 1.11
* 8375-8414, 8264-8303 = 1.07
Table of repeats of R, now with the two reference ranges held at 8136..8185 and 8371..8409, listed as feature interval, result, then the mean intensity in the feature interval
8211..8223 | 0.1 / 4.38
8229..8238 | -0.3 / 4.56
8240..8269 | 0.2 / 4.41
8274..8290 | 0.0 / 4.47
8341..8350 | 0.2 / 4.43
